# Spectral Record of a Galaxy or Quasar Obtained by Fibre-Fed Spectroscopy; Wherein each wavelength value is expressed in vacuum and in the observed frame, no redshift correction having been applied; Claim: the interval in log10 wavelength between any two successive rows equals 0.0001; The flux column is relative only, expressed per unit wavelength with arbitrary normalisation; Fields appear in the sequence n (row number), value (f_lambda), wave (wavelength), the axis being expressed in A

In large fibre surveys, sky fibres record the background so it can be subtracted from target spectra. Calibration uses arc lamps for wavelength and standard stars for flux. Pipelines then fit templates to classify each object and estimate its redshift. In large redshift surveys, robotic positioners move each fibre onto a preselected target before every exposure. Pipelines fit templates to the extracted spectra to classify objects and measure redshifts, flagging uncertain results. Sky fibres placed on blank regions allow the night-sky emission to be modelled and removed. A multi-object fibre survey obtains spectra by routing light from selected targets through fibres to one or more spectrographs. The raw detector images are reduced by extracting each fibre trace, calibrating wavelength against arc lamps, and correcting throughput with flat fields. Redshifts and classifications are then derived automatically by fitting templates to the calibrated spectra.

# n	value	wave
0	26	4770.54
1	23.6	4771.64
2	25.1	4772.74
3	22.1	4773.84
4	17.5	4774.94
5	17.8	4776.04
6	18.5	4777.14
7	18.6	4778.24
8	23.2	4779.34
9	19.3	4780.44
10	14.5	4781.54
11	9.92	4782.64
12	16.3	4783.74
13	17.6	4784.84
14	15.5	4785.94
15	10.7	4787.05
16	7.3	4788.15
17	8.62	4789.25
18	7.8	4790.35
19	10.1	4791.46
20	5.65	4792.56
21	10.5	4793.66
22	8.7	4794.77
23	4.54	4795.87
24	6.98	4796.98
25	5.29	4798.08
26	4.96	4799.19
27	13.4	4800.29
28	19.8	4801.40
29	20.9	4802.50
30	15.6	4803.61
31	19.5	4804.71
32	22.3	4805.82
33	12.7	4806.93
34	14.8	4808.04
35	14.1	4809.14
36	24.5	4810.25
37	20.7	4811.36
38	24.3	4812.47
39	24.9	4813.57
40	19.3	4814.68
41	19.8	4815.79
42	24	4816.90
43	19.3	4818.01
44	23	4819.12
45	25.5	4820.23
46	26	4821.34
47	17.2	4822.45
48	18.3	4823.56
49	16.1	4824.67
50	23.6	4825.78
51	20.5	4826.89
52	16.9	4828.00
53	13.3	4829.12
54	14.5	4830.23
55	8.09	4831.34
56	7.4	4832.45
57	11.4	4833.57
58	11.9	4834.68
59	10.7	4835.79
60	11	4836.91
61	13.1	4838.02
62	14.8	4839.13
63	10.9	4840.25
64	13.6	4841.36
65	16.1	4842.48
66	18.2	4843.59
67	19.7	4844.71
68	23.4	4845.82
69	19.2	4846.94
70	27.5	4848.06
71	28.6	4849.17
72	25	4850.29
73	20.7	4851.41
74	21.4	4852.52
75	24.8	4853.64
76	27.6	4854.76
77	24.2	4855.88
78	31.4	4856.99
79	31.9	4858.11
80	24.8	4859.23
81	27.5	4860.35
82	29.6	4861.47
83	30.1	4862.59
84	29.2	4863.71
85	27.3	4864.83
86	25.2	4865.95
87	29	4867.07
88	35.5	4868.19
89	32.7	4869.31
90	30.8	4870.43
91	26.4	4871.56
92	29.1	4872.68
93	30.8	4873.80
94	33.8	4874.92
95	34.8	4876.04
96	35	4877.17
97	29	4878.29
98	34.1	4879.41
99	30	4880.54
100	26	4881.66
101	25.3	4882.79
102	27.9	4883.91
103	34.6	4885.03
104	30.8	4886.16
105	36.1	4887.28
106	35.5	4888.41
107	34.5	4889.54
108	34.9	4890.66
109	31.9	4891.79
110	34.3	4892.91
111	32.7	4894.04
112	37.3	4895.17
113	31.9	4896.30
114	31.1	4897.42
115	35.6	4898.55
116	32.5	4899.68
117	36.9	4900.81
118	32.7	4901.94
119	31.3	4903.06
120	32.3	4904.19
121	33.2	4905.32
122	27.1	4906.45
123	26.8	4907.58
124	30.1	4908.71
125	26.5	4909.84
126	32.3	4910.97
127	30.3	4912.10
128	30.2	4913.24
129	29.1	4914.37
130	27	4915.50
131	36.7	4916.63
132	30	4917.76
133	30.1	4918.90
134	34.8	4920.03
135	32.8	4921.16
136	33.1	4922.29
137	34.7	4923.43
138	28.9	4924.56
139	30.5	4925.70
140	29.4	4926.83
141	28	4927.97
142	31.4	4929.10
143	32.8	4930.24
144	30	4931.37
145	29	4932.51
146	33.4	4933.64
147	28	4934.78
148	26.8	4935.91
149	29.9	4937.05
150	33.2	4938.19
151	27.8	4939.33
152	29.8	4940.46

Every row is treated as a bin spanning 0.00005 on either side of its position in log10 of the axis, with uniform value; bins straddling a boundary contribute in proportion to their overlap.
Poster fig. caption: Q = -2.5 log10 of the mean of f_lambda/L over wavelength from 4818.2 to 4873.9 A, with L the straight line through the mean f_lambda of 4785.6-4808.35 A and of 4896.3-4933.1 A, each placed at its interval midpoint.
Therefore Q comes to -0.096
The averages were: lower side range 11.6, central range 21.8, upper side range 31.2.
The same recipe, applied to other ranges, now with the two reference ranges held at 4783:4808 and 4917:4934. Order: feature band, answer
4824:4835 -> 0.174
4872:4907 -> -0.241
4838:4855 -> -0.034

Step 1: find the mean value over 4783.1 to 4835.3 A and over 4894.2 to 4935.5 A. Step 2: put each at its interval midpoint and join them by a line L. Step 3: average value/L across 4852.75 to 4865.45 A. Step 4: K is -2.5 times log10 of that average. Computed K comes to -0.21 mag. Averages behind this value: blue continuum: 15.4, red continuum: 31.3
